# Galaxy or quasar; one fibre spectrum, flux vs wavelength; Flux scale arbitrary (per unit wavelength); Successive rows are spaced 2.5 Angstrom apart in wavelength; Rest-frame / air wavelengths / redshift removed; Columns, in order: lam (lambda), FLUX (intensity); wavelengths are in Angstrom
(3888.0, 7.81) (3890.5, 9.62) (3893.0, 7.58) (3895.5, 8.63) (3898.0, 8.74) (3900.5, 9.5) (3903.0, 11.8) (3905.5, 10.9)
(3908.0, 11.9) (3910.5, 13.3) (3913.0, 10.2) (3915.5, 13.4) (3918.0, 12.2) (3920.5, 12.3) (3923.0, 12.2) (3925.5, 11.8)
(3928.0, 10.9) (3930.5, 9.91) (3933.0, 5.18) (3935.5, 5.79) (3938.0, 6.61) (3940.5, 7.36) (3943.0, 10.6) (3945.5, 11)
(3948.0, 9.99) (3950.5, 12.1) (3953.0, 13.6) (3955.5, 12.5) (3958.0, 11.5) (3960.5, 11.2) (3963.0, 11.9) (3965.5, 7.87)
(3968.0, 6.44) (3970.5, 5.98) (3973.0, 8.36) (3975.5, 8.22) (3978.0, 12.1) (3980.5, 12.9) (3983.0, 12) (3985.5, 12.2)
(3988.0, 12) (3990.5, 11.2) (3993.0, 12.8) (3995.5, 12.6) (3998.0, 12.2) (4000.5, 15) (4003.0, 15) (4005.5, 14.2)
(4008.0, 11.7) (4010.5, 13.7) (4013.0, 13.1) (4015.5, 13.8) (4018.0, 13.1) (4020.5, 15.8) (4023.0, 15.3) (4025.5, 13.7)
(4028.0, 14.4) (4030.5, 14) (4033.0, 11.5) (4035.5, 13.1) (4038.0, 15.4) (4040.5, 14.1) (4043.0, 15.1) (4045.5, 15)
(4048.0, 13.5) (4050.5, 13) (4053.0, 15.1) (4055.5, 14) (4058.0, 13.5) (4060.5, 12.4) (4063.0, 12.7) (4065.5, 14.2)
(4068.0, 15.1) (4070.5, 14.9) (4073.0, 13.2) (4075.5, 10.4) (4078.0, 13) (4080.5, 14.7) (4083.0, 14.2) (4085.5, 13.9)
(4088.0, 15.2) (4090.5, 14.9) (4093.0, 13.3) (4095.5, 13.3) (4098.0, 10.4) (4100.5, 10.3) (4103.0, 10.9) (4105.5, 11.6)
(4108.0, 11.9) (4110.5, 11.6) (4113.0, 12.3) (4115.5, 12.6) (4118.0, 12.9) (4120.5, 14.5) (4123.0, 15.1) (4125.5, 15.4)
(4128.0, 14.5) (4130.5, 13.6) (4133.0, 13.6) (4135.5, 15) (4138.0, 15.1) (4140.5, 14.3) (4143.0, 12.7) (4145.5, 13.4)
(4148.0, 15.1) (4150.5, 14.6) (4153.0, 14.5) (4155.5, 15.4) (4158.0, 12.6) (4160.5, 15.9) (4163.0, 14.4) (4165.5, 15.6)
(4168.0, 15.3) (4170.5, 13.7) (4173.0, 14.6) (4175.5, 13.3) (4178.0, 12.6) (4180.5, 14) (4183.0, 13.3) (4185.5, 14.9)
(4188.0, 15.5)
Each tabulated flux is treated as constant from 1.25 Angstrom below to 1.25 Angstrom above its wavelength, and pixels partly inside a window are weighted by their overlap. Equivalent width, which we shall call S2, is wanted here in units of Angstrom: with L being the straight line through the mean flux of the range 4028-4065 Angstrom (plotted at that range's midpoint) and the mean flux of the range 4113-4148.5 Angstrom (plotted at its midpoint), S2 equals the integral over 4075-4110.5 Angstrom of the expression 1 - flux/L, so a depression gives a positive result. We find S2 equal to 3.1 Angstrom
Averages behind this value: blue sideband 13.8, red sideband 14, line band 12.7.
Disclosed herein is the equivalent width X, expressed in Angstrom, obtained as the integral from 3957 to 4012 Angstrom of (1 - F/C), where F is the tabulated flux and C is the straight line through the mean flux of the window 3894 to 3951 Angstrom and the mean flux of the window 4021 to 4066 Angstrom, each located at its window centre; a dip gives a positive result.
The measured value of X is 3.40 Angstrom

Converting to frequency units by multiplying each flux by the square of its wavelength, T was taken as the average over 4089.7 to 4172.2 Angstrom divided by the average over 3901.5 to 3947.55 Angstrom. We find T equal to 1.46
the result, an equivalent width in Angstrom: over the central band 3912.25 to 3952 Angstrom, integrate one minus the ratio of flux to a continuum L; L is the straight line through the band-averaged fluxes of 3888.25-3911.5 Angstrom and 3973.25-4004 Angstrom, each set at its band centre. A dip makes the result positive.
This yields 2.6 Angstrom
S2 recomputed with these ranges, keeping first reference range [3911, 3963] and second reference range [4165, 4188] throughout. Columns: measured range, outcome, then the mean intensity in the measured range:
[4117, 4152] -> -1.9 Angstrom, 14.3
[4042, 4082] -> -4.1 Angstrom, 13.7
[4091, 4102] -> 0.8 Angstrom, 12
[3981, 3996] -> -1.0 Angstrom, 12.1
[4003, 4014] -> -1.6 Angstrom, 13.4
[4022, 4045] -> -3.9 Angstrom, 14.1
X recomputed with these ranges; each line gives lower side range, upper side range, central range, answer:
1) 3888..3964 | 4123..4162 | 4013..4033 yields -3.0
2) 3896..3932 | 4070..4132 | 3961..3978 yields 4.7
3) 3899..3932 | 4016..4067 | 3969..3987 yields 3.5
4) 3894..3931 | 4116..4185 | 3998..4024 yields -3.2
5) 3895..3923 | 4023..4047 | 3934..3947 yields 4.1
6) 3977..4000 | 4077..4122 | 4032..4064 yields -2.9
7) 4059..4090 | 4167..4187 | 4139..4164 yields -0.7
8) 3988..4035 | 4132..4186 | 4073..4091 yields 0.2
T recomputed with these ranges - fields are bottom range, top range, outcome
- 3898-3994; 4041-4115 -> 1.34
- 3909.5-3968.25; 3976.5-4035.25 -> 1.31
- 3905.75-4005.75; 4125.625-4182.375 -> 1.44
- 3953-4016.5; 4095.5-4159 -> 1.23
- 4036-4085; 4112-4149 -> 1.05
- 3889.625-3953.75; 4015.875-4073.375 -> 1.45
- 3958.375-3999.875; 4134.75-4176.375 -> 1.47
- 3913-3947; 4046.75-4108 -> 1.43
